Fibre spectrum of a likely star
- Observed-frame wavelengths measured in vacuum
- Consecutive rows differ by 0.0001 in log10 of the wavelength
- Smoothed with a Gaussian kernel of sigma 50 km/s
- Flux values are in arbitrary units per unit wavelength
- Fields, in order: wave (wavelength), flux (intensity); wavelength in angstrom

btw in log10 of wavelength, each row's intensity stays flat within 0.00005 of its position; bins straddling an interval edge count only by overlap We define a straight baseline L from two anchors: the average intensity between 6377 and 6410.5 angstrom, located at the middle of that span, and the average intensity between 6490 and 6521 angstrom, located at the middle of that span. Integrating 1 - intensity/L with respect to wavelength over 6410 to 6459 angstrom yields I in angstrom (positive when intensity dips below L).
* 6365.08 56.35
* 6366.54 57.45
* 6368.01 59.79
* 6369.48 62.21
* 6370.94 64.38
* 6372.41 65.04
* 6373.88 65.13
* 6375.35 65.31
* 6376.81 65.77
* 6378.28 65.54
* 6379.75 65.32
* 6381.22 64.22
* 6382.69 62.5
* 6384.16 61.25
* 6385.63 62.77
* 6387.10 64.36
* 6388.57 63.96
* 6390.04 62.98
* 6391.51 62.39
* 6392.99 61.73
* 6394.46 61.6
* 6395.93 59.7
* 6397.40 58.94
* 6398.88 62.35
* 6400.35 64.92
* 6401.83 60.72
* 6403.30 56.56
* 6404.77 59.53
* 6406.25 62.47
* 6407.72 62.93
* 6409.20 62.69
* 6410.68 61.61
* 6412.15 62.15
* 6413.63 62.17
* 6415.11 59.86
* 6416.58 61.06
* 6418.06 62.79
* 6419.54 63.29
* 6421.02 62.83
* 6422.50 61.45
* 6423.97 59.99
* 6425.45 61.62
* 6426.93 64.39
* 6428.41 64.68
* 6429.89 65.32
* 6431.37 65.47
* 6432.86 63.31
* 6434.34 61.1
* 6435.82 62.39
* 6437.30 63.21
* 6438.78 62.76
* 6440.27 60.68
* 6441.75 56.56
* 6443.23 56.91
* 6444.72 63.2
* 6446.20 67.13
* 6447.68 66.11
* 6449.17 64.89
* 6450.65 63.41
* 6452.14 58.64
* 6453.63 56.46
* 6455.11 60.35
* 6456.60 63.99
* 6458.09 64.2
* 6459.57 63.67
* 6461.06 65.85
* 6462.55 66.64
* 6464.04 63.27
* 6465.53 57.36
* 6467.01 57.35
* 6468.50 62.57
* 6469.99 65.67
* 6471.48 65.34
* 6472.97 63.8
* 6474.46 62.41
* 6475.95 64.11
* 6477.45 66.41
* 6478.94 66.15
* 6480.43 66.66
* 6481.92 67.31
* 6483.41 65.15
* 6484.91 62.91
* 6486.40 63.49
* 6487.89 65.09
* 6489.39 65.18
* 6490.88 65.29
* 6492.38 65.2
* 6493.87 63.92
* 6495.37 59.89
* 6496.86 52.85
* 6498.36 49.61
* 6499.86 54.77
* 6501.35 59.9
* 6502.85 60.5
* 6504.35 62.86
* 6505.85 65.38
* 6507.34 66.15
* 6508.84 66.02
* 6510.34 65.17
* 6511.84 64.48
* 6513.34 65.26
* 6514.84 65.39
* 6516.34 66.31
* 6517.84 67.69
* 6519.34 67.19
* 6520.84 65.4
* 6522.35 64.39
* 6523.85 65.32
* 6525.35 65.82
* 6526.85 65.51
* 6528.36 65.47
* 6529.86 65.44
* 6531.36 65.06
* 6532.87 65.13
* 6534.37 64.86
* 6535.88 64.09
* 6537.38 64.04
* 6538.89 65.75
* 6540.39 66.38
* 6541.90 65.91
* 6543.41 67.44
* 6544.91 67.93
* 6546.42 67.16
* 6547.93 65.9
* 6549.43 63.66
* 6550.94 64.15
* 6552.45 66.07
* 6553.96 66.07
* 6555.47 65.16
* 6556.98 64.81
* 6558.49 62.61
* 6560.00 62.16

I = 0.17 angstrom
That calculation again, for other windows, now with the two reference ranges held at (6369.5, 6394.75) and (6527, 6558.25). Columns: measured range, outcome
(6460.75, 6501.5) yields 1.4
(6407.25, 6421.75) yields 0.5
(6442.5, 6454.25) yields 0.4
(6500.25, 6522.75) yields 0.2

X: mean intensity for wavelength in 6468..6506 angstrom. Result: 62.7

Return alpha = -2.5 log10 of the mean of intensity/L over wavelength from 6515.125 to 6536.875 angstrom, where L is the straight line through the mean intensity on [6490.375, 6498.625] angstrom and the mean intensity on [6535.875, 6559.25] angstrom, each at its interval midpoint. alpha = -0.04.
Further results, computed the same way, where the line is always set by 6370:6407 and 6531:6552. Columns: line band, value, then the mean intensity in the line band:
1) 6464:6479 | 0.02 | 63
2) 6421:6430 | 0.01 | 62.8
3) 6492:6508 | 0.08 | 60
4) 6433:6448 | 0.03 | 62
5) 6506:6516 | -0.01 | 65.5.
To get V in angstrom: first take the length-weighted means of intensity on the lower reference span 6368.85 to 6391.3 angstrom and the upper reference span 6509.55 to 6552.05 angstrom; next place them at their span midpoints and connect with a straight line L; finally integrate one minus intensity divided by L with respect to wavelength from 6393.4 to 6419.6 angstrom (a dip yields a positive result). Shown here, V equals 1.2 angstrom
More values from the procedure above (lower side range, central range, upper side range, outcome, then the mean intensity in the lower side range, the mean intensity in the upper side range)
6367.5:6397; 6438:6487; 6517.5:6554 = 1.1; 63.3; 65.6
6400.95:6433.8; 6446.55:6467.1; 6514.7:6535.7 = 0.3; 62.1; 65.6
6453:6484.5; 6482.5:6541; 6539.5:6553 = 1.1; 63.6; 66.1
